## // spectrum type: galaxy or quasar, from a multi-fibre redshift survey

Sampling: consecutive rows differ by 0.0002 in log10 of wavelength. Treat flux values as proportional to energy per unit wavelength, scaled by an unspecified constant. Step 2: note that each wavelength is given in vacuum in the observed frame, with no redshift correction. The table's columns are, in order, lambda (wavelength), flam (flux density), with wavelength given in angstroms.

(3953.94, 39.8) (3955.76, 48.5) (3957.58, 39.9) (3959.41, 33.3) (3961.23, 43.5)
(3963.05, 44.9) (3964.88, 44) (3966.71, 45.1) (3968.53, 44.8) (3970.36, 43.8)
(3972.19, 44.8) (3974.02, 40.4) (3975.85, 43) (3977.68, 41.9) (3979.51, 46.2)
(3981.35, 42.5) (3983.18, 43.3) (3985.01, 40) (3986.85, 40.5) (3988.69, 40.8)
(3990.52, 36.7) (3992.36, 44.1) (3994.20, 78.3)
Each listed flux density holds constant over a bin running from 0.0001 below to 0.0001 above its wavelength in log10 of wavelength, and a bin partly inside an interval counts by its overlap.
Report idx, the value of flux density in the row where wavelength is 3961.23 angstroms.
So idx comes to 43.5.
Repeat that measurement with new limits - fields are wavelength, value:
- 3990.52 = 36.7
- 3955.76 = 48.5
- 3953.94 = 39.8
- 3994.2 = 78.3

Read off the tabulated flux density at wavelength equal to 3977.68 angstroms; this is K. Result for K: 41.9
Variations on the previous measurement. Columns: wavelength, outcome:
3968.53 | 44.8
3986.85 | 40.5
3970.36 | 43.8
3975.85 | 43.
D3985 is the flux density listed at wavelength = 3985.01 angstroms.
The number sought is 40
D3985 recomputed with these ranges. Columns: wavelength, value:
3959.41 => 33.3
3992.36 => 44.1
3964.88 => 44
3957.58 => 39.9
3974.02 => 40.4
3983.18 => 43.3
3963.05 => 44.9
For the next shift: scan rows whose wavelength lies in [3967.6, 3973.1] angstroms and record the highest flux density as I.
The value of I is 44.8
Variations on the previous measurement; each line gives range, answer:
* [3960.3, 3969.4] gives 45.1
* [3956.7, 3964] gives 44.9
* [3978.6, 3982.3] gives 46.2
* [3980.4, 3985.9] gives 43.3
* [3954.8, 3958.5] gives 48.5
